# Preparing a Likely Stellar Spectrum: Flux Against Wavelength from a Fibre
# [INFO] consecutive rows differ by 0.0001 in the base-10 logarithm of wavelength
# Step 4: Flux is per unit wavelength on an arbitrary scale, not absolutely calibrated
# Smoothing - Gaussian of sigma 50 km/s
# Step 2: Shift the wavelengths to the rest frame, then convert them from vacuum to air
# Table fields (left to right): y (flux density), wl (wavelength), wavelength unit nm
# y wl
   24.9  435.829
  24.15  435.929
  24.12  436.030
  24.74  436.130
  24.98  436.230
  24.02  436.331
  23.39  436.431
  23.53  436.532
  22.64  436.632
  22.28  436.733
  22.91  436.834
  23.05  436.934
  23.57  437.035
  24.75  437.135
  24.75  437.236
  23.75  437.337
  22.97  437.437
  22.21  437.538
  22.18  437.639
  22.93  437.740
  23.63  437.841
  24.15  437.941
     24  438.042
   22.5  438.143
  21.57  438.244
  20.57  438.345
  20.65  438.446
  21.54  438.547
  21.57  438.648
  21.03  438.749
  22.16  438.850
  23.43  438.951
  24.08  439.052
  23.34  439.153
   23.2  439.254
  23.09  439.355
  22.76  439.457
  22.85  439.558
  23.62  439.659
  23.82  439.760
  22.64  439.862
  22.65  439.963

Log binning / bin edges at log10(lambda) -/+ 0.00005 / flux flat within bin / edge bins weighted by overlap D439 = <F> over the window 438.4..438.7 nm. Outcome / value 21.3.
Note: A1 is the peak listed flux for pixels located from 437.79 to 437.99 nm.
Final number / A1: 24.15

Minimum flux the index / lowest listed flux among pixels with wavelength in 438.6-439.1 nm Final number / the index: 21.03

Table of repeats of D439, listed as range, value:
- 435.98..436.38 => 24.5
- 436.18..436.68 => 23.7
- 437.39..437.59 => 22.5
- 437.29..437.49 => 23.4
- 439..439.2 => 23.7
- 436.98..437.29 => 24.3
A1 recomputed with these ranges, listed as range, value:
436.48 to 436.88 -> 23.53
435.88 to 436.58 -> 24.98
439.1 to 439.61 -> 23.34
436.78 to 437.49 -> 24.75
